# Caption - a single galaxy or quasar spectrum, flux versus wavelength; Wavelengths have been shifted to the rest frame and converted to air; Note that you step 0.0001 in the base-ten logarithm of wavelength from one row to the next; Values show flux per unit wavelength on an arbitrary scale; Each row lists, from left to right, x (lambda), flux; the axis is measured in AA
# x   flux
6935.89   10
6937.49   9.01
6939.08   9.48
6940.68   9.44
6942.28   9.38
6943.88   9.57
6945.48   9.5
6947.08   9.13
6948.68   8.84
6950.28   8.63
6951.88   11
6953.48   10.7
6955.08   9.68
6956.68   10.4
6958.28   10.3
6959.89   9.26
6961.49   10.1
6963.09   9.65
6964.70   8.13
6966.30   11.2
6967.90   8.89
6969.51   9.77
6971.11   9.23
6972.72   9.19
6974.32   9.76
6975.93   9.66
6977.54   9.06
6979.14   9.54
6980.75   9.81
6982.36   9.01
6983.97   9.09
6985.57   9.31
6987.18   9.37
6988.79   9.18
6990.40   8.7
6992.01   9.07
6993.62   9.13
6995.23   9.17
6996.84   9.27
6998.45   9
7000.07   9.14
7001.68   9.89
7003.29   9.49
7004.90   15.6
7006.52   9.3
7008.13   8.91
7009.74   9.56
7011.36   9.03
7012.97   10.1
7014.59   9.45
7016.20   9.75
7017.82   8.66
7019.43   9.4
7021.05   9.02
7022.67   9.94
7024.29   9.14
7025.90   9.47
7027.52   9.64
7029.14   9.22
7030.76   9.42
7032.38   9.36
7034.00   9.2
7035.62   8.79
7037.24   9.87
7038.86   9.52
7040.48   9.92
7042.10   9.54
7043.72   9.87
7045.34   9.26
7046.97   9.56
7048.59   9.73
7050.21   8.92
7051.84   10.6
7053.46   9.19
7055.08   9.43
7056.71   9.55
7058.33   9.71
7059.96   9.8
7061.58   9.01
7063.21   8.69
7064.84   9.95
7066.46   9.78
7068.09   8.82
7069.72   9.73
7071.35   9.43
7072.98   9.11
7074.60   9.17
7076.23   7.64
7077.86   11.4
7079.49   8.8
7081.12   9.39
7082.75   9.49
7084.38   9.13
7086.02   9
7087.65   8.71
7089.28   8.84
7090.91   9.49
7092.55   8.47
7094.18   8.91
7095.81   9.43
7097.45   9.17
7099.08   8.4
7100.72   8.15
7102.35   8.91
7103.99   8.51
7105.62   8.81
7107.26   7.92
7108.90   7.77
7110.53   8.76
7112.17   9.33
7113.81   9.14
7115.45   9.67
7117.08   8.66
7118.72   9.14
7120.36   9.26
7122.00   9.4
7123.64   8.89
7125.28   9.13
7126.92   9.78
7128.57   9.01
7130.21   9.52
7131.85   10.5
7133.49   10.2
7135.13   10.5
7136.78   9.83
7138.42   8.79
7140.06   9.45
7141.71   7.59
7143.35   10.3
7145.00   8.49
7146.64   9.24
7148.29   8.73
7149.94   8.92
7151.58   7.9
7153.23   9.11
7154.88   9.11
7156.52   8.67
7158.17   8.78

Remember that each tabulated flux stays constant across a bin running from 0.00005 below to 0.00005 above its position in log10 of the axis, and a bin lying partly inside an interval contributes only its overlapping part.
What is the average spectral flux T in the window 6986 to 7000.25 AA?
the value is 9.11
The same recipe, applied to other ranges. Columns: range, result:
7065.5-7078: 9.29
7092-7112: 8.63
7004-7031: 9.75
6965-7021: 9.53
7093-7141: 9.13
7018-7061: 9.49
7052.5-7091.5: 9.31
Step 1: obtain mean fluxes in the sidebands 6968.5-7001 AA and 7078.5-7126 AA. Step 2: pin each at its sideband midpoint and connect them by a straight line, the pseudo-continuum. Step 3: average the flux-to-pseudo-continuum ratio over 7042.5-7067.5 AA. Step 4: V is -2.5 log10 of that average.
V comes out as -0.054 mag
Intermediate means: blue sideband 9.27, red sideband 8.93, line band 9.53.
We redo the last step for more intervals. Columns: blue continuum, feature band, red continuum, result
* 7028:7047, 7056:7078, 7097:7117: -0.03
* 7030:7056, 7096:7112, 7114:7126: 0.08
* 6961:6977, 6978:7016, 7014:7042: -0.01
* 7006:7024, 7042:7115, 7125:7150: 0.03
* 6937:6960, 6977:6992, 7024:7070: 0.04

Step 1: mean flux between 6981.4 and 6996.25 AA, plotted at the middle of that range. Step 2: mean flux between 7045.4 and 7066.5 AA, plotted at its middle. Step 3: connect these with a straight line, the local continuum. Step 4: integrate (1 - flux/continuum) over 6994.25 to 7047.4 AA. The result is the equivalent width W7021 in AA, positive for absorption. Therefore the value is -1.6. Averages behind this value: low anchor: 9.13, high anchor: 9.51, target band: 9.59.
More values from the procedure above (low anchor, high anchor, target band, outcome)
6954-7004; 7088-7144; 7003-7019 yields -1.1 AA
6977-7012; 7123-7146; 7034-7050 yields 0.0 AA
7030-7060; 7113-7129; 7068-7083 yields 0.1 AA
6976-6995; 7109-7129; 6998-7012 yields -1.2 AA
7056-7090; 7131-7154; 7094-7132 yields 1.2 AA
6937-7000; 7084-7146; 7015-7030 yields -0.1 AA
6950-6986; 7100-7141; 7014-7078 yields -0.2 AA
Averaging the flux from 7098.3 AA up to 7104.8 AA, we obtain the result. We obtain 8.49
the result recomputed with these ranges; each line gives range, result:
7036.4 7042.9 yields 9.71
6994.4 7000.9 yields 9.14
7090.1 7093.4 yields 8.97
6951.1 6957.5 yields 10.5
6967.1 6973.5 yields 9.27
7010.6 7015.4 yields 9.54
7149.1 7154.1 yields 8.64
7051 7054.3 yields 9.89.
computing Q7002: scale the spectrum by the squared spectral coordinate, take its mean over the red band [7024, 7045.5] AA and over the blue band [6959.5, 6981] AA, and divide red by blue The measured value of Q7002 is 1.01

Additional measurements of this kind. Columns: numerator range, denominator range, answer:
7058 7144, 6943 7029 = 0.99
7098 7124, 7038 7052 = 0.93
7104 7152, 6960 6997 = 1.02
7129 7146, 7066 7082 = 1.04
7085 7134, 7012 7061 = 0.97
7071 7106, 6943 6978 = 0.97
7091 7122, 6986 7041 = 0.95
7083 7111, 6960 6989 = 0.96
